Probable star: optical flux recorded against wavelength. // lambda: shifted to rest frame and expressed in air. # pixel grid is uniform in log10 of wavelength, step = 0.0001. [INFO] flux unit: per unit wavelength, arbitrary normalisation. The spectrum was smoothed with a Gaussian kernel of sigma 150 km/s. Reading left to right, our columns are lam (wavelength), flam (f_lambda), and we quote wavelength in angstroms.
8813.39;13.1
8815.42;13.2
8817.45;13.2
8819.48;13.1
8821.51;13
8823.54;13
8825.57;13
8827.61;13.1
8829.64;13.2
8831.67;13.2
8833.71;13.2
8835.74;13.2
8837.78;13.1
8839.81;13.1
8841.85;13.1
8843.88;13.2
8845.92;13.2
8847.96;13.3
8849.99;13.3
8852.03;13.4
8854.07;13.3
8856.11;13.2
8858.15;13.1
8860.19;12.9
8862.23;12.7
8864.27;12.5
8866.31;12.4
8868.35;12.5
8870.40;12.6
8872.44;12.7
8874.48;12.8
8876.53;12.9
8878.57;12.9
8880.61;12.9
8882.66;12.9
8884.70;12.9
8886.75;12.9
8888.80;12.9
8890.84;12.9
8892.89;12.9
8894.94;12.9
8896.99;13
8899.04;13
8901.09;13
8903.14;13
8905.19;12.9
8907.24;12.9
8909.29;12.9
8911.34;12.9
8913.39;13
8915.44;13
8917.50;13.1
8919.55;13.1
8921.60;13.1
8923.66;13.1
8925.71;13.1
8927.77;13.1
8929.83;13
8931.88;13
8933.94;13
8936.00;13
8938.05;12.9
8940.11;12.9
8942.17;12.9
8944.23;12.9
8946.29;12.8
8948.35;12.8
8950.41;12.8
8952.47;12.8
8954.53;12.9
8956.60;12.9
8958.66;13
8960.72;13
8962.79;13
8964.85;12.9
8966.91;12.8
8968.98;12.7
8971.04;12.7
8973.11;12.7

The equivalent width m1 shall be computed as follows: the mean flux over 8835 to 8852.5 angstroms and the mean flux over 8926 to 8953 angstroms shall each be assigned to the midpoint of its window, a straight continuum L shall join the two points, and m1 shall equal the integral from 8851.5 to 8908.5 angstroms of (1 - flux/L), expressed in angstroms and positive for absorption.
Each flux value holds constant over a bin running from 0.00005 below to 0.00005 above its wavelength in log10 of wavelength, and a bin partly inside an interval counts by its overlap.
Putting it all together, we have 0.9 angstroms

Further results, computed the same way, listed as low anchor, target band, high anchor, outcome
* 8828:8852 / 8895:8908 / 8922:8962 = 0.1 angstroms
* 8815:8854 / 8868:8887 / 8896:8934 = 0.4 angstroms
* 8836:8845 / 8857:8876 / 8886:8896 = 0.5 angstroms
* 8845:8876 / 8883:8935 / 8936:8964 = -0.3 angstroms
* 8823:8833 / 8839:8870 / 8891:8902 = 0.1 angstroms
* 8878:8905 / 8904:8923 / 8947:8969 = -0.1 angstroms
